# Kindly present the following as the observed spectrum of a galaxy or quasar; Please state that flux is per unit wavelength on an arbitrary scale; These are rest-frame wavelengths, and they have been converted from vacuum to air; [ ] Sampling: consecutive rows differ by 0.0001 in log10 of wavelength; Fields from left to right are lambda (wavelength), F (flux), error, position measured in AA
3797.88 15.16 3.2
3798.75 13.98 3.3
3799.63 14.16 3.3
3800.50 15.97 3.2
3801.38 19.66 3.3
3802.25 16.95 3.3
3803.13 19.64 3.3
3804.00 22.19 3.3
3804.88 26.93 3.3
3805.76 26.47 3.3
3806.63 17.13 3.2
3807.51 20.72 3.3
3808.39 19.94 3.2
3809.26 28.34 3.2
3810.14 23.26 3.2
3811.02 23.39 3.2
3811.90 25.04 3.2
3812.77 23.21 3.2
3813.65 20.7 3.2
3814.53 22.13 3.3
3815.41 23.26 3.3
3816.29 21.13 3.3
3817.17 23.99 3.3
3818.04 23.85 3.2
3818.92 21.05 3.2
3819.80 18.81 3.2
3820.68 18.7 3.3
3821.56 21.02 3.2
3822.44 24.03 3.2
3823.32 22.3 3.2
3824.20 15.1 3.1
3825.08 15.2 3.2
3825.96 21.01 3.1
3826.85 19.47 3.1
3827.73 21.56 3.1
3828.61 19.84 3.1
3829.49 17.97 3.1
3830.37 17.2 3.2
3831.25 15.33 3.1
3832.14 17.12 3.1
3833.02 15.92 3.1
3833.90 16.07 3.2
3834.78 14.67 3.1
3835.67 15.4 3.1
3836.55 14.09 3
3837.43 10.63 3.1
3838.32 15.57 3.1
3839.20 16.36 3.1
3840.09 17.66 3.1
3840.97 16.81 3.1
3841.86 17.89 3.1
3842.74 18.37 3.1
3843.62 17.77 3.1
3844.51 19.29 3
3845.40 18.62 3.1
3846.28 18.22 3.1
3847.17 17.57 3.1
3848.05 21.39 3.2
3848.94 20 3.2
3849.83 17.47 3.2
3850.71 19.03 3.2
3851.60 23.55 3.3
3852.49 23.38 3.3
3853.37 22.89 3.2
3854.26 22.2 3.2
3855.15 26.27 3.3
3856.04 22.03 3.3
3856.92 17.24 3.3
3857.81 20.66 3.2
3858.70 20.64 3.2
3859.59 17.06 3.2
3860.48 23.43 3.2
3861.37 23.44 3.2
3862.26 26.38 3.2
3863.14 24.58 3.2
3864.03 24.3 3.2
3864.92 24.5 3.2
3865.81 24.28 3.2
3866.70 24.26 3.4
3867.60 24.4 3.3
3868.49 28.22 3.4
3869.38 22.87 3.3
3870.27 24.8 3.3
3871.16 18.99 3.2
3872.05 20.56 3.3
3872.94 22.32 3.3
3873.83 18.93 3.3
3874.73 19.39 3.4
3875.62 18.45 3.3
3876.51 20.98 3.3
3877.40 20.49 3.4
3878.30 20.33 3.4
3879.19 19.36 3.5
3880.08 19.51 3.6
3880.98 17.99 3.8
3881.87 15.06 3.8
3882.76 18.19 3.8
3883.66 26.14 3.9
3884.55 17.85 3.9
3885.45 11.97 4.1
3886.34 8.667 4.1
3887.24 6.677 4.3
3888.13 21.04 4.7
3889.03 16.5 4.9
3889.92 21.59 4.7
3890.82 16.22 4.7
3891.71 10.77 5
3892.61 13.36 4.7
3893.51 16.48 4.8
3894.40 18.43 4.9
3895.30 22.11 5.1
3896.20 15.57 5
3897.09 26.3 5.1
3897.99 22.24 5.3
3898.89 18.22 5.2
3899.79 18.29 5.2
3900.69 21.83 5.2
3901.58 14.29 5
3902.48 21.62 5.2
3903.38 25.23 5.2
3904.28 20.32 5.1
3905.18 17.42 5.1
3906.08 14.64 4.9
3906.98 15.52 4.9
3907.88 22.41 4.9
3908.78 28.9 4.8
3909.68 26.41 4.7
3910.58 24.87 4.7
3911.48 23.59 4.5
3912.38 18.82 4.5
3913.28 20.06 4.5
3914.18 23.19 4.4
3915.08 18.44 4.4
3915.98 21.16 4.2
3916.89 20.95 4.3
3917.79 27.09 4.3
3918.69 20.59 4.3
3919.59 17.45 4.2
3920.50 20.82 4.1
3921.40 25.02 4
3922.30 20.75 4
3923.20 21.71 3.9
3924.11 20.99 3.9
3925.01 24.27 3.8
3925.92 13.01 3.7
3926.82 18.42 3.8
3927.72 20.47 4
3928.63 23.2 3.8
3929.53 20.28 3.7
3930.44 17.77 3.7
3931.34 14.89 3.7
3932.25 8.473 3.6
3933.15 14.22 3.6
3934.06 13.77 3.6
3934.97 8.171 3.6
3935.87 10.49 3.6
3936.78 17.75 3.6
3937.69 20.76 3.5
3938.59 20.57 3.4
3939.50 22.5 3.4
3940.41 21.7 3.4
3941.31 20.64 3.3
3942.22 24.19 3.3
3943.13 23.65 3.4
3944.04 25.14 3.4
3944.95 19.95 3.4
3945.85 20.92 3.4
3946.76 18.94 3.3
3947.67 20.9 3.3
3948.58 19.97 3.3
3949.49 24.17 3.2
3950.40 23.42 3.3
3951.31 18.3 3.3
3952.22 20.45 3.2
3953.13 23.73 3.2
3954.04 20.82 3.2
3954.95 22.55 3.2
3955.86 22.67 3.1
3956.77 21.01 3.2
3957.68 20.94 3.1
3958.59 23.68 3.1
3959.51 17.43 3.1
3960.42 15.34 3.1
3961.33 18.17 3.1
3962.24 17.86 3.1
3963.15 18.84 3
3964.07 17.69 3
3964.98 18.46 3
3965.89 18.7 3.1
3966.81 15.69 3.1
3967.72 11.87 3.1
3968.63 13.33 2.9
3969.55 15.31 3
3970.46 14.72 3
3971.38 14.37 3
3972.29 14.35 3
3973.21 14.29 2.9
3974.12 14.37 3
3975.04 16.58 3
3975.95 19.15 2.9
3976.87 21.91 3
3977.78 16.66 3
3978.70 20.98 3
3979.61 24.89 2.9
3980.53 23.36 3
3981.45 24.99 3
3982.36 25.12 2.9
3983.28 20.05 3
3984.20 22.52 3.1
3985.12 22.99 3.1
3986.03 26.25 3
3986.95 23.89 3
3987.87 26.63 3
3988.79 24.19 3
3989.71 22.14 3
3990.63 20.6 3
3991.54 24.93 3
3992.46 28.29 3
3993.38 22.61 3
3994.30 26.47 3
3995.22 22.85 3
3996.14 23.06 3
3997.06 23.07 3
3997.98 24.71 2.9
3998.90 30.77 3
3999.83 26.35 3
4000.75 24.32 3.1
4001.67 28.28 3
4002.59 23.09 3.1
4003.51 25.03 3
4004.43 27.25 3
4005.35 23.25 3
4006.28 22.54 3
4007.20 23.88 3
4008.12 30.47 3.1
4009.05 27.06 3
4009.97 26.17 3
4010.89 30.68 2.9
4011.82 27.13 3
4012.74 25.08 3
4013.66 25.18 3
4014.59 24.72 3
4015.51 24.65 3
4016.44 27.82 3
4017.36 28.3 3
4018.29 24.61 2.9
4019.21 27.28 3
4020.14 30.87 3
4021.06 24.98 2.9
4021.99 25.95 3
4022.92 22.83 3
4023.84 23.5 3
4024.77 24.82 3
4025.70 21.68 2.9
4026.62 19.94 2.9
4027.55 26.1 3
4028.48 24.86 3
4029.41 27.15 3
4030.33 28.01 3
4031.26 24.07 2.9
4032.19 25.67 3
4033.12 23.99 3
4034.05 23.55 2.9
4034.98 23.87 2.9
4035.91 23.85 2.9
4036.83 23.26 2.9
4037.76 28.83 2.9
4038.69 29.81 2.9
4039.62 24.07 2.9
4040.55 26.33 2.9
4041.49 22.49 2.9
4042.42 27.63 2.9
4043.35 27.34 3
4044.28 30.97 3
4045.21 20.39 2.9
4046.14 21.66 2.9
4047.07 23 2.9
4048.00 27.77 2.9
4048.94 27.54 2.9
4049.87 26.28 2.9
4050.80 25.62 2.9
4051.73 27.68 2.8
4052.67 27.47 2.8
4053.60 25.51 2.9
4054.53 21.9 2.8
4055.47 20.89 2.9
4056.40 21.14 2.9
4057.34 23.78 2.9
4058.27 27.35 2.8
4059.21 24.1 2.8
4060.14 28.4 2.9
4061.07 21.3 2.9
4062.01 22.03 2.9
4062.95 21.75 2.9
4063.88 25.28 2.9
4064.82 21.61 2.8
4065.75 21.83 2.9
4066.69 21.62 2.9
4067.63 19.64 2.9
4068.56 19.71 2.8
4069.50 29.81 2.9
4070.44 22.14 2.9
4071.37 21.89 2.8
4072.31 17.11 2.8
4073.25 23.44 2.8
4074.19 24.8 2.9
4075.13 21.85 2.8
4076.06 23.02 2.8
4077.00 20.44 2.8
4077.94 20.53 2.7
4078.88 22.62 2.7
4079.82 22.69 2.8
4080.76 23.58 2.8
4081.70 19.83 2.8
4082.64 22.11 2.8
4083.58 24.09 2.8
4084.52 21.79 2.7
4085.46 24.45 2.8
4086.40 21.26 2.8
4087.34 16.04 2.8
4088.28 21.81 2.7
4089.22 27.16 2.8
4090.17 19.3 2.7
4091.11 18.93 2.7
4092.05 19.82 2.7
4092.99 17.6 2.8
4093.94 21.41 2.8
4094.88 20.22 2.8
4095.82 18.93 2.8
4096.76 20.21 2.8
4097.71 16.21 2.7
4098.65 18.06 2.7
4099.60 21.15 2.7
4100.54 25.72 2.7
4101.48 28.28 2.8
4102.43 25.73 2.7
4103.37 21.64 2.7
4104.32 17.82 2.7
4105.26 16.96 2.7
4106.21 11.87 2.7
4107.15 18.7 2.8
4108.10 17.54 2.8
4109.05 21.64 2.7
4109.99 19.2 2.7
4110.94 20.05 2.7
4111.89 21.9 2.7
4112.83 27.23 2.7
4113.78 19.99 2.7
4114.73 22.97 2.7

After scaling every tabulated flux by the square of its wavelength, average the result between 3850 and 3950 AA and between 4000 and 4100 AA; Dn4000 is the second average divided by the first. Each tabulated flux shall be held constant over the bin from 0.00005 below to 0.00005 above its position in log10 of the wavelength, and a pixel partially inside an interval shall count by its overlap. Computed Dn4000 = 1.3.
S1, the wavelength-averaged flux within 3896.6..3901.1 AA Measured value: 21.3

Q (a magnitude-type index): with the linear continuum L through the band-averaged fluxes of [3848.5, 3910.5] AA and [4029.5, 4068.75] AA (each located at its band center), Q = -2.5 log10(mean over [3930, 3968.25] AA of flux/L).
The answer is 0.16 mag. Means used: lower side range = 20.2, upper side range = 24.6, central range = 19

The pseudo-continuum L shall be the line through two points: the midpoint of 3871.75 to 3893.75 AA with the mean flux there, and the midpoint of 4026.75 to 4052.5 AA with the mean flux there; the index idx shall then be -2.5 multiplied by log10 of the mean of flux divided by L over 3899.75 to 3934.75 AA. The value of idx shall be -0.04 mag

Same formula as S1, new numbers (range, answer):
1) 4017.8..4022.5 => 26.7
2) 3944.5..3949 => 20.2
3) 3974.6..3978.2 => 18.6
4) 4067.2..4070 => 23.1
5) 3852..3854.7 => 22.8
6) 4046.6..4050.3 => 26.1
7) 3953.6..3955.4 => 21.7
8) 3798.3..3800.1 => 14.2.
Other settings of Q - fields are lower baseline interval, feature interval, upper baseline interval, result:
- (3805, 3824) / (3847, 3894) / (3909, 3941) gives 0.05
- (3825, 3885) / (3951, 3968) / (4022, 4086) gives 0.14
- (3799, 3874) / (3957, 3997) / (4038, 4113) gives 0.08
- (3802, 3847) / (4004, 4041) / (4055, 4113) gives -0.21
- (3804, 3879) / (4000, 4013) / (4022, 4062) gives -0.08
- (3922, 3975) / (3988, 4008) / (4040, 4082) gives -0.19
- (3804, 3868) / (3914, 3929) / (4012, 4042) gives 0.08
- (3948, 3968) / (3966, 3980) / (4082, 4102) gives 0.20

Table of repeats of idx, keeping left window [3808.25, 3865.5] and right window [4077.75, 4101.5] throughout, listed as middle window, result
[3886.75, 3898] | 0.18 mag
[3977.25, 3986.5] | -0.10 mag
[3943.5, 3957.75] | -0.05 mag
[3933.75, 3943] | 0.12 mag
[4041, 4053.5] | -0.22 mag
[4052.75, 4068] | -0.10 mag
